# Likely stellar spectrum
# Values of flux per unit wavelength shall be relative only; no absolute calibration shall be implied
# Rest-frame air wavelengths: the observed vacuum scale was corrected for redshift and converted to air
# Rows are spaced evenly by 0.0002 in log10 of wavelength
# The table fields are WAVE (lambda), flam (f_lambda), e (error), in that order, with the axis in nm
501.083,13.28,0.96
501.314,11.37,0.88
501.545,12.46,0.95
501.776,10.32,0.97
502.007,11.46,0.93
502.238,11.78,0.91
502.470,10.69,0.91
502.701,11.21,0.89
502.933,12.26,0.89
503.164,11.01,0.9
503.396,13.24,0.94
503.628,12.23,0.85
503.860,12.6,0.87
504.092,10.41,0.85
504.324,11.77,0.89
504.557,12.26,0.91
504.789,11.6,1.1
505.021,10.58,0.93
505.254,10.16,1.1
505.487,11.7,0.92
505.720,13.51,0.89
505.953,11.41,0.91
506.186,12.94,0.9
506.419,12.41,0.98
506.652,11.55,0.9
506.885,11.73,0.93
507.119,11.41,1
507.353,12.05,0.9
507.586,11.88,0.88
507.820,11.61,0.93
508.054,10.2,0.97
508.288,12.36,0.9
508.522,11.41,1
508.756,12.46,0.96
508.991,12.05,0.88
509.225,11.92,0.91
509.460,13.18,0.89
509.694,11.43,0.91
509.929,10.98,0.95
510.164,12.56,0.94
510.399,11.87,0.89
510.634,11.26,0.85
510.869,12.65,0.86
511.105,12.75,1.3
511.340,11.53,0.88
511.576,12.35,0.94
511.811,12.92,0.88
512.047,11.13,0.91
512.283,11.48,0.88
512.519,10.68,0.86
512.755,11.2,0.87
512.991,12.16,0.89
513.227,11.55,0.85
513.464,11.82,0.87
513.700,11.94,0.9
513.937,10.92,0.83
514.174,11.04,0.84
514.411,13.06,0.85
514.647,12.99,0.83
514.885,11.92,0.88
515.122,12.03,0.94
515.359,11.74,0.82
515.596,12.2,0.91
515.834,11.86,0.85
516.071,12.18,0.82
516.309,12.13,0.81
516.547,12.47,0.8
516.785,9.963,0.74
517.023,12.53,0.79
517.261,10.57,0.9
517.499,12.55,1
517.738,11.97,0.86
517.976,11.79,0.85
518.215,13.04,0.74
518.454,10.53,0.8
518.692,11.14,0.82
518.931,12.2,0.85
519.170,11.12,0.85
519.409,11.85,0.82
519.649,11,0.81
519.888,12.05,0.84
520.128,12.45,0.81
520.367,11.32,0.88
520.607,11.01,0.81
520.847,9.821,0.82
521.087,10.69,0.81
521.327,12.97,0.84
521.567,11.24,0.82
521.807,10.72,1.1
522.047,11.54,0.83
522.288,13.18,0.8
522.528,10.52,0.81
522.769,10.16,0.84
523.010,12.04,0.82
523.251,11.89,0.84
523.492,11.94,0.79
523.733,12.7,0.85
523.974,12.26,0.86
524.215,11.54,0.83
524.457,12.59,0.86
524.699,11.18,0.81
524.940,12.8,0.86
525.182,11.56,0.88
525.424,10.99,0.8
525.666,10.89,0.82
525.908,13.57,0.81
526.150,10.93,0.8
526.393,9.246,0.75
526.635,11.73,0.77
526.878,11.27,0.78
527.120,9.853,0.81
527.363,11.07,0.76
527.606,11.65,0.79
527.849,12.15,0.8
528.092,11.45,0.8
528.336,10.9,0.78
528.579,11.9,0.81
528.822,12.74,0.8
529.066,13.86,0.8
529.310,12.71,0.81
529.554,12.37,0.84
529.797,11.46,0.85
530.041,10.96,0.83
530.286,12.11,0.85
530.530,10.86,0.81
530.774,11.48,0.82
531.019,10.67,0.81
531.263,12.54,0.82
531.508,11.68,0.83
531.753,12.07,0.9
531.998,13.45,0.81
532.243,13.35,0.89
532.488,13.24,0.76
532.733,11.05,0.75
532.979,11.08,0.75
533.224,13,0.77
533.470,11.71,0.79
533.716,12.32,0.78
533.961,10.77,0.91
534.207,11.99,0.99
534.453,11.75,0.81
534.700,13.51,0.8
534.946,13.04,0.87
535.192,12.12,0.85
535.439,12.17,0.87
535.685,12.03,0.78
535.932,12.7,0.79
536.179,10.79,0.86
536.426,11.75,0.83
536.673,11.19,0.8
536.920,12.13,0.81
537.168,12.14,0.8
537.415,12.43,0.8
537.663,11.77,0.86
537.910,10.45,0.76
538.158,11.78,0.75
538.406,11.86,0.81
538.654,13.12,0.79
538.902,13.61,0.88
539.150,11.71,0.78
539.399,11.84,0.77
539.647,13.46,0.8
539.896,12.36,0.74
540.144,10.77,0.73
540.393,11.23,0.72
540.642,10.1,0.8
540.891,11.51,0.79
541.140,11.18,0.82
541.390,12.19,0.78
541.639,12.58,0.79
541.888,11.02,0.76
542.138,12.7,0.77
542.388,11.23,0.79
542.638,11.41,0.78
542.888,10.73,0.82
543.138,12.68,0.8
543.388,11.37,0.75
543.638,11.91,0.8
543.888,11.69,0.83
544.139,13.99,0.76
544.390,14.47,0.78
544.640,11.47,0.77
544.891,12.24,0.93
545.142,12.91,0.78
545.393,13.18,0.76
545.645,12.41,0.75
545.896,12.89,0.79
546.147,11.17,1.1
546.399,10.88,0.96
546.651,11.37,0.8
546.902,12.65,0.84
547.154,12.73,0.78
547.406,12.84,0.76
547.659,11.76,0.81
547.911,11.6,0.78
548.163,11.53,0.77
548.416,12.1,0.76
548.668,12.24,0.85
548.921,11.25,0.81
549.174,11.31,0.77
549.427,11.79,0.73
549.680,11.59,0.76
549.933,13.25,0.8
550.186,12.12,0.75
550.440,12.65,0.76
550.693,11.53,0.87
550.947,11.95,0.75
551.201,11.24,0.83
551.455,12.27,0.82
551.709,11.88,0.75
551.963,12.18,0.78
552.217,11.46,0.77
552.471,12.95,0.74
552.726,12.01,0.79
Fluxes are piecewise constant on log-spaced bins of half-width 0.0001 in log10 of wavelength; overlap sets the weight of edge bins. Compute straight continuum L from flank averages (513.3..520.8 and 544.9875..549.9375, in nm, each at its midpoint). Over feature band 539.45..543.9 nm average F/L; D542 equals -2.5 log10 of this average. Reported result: 0.03 mag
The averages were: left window 11.8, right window 12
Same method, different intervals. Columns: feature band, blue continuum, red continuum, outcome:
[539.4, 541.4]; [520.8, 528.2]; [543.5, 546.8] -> 0.05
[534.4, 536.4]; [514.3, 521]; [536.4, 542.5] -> -0.04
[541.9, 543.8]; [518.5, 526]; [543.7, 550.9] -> 0.04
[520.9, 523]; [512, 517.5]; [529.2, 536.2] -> 0.05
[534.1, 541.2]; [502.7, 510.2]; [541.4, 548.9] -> 0.01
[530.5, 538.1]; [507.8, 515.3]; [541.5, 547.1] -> 0.01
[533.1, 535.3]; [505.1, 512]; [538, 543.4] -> -0.04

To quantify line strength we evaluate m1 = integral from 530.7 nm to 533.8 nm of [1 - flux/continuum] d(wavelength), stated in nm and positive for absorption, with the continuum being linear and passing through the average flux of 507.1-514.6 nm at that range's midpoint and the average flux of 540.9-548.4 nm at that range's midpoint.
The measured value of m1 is -0.04 nm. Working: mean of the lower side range 11.8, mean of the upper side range 12.1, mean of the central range 12.1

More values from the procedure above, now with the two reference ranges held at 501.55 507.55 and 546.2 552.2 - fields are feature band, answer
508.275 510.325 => -0.05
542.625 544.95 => -0.07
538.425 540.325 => -0.07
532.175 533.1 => -0.02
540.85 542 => 0.02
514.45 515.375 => -0.04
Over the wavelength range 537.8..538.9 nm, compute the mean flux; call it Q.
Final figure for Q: 12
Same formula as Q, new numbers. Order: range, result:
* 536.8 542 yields 11.9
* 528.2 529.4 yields 12.4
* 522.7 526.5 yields 11.7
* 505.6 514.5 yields 11.9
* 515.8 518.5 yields 11.8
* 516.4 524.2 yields 11.6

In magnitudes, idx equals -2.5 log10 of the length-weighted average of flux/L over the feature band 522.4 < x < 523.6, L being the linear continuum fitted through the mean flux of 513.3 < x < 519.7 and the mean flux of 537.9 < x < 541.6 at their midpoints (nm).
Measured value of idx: 0.047 mag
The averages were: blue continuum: 11.8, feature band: 11.3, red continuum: 11.9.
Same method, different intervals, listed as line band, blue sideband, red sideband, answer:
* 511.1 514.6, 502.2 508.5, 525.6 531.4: -0.008 mag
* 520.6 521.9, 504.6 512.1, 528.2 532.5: 0.086 mag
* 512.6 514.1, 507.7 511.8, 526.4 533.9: 0.034 mag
